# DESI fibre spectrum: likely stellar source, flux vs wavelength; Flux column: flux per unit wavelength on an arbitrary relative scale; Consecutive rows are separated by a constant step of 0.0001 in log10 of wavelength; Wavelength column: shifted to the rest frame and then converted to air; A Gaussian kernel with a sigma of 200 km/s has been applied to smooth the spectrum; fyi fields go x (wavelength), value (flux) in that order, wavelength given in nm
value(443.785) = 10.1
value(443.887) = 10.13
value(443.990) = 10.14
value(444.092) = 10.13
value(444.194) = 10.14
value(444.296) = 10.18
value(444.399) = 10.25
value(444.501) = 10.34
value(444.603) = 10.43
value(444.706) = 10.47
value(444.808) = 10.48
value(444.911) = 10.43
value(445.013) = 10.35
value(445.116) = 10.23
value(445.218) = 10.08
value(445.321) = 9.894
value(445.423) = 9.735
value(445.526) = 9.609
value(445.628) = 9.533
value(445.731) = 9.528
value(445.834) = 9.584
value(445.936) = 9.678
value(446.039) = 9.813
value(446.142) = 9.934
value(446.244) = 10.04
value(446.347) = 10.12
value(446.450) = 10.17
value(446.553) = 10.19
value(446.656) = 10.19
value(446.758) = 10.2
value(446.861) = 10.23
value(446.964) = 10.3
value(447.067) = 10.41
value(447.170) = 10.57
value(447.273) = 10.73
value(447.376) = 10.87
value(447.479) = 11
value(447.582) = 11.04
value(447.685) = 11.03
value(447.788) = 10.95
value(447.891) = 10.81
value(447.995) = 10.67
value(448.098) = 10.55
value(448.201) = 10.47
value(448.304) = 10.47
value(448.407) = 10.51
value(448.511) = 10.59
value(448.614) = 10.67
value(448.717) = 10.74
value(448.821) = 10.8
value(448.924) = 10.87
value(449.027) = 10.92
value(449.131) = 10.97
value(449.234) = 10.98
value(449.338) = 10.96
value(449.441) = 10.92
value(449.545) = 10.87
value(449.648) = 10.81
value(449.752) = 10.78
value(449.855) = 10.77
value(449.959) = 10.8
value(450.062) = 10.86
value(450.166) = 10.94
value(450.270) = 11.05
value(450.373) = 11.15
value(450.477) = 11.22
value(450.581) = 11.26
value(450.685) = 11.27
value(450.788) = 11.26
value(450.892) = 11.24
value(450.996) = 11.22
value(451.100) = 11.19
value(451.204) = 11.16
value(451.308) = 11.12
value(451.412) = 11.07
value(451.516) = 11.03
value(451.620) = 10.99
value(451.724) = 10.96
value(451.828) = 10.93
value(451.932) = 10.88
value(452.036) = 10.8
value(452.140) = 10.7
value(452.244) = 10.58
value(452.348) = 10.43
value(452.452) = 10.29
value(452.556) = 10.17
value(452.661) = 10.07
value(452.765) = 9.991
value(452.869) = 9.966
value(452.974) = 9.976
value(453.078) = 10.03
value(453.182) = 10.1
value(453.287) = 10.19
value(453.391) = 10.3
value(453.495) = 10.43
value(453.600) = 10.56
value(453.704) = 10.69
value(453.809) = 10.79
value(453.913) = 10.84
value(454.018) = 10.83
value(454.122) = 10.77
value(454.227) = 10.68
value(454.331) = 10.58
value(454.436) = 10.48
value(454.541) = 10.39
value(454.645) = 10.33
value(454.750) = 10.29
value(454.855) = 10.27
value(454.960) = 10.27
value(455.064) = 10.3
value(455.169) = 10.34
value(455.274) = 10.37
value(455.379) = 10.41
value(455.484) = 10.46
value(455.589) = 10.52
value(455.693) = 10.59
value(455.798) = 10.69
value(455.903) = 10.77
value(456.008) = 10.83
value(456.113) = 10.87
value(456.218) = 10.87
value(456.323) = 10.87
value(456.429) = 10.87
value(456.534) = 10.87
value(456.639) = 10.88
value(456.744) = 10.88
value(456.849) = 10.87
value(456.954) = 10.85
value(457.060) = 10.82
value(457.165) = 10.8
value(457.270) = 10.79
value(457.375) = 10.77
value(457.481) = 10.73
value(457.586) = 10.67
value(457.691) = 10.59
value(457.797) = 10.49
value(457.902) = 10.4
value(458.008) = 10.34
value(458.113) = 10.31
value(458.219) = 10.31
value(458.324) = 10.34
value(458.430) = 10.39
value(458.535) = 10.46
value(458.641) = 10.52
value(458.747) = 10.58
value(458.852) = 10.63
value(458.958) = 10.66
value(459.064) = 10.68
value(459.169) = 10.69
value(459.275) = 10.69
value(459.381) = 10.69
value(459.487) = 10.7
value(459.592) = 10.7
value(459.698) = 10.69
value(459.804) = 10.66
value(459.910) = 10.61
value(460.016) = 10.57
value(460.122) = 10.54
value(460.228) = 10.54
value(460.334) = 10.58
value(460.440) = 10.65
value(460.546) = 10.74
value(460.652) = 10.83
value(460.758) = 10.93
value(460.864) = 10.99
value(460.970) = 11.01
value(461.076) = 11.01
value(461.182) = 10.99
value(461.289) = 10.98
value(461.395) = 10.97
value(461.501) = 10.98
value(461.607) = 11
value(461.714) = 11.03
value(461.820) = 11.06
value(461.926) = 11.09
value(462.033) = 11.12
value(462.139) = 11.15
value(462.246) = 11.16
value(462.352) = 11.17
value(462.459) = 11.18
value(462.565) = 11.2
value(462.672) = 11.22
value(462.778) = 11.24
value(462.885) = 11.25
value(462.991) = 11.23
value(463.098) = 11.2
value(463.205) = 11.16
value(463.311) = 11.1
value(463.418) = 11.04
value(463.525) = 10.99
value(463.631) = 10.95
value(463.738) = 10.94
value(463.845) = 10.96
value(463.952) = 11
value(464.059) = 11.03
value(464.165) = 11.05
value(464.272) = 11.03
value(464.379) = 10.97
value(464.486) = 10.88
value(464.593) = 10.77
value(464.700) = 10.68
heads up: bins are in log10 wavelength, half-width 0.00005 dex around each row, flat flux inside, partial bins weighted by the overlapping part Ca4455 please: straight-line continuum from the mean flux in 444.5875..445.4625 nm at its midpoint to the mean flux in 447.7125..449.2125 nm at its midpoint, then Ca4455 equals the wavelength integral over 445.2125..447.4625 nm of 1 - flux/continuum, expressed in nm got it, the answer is 0.07 nm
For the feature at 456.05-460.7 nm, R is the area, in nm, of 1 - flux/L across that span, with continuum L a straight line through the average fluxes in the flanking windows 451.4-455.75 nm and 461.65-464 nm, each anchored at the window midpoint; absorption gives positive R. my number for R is 0.06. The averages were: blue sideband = 10.5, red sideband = 11.1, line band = 10.7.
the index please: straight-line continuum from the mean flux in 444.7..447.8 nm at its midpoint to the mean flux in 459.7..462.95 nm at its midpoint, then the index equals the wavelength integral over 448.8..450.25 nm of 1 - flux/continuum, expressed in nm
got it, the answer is -0.07 nm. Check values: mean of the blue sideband 10.2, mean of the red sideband 10.9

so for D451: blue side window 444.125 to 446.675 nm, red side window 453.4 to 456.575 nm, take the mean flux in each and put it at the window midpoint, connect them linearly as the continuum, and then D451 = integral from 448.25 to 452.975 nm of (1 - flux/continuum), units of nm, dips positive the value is -0.22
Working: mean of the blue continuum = 10.1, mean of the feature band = 10.8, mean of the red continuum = 10.6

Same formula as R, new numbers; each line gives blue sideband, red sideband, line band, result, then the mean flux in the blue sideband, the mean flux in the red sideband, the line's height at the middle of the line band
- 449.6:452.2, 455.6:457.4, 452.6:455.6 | 0.142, 11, 10.8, 10.9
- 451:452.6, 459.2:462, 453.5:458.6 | 0.105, 10.8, 10.8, 10.8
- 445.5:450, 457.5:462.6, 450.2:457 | -0.036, 10.5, 10.8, 10.6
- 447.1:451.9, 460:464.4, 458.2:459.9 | 0.060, 10.9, 11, 11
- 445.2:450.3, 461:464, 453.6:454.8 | 0.016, 10.5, 11.1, 10.7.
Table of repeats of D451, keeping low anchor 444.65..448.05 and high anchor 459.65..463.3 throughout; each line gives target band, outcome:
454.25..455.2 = 0.03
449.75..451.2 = -0.09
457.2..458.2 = 0.02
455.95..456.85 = -0.01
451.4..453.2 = 0.01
